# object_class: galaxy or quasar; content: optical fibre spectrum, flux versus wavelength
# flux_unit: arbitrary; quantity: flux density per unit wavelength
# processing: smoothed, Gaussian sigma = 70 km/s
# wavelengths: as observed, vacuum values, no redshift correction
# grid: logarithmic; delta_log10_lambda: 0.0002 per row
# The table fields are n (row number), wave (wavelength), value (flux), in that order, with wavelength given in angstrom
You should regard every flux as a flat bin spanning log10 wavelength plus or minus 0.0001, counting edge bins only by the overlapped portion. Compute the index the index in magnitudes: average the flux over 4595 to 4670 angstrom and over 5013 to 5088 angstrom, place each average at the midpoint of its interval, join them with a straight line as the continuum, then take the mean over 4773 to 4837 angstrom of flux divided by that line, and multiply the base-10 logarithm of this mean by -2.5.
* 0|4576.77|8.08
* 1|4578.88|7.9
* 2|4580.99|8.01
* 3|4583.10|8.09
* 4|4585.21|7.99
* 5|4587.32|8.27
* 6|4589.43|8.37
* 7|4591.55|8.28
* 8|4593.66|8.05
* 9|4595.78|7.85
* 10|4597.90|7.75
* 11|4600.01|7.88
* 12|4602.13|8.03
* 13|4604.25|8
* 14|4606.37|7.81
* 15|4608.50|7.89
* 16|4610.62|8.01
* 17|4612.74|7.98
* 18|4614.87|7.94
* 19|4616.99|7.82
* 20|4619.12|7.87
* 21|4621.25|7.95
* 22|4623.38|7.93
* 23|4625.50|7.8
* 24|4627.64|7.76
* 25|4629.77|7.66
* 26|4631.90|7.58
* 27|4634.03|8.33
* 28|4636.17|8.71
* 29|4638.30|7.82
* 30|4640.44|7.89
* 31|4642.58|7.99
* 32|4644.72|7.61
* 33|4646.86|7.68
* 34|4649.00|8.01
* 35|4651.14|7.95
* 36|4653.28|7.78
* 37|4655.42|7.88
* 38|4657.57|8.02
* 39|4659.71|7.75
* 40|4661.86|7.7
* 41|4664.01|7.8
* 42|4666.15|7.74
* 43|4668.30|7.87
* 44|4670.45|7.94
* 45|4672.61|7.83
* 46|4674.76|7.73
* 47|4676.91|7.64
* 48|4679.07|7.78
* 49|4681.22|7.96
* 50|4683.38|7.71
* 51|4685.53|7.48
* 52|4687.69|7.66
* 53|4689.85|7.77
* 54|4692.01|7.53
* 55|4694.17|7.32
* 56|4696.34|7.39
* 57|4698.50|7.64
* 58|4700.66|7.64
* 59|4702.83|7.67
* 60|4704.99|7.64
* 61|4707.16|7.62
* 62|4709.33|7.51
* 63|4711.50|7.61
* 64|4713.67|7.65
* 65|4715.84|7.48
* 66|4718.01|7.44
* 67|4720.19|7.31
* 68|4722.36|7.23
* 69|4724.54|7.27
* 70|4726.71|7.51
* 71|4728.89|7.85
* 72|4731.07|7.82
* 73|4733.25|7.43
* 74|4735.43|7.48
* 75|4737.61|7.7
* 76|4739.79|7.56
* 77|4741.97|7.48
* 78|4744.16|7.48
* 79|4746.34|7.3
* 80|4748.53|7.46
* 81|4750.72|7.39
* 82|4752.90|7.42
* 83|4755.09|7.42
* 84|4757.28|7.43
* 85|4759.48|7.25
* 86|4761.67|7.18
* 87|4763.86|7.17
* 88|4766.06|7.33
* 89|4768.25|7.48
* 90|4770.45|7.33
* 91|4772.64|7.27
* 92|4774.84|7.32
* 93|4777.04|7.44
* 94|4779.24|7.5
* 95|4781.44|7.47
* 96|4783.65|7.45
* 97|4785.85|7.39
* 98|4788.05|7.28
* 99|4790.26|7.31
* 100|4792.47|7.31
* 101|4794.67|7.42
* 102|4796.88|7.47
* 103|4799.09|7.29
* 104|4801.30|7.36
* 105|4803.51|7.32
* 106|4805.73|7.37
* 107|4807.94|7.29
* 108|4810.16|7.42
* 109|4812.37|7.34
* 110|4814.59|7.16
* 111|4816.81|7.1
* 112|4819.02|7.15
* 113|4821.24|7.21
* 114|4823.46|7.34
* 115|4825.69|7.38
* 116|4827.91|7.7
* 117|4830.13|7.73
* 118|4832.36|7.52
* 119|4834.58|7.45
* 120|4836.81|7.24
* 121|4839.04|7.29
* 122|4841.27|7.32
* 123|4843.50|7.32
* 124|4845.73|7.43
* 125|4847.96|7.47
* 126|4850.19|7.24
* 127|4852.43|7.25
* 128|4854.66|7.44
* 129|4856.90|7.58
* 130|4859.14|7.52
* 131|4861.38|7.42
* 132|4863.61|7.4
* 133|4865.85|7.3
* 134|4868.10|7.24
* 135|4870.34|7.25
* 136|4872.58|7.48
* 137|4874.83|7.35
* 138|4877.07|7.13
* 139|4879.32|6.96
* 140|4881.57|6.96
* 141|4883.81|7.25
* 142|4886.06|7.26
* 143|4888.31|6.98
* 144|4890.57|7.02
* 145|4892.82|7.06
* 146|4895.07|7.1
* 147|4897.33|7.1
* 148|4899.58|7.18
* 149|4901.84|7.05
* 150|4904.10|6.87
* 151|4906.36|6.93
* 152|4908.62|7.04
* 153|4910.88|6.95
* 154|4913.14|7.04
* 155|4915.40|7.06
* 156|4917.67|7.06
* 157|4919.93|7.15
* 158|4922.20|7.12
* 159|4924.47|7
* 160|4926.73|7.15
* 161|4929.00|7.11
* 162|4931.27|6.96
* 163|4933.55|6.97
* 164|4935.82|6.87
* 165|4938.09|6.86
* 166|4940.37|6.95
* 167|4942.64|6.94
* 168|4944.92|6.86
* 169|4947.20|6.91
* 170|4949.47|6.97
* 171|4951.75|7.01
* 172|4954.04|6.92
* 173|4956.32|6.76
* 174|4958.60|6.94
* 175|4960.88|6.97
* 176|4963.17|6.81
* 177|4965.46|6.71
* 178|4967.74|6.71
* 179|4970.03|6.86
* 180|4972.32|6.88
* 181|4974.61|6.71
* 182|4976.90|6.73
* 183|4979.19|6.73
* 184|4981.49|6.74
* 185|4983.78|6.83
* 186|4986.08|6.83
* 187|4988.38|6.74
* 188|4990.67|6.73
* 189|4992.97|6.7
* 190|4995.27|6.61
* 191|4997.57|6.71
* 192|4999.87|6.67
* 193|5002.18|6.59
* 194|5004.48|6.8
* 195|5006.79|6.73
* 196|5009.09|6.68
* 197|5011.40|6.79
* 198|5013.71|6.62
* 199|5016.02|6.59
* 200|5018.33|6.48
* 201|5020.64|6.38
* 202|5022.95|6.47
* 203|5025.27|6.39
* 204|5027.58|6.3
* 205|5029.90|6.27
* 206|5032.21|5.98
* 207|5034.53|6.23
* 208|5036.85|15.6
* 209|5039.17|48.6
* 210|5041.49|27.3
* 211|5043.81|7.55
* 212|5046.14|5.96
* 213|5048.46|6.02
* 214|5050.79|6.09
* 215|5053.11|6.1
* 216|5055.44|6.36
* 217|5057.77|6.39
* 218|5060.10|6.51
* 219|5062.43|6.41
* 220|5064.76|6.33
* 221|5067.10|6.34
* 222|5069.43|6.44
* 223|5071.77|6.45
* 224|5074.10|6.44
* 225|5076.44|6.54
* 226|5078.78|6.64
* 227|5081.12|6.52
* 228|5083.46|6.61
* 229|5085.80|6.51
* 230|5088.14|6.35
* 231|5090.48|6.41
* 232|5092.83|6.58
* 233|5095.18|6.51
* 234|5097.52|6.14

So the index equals 0.12 mag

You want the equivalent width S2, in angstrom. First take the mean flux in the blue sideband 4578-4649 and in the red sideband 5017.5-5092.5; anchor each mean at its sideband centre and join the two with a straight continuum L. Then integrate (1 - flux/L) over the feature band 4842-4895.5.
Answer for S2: 6.9 angstrom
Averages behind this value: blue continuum 7.95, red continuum 8.64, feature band 7.27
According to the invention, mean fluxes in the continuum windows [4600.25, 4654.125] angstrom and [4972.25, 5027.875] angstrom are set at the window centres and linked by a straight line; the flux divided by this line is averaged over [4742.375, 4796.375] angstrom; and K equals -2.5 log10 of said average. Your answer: 0.009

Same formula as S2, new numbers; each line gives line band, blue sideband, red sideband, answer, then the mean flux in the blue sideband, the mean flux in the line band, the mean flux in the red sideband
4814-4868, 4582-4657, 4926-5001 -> -1.0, 7.95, 7.37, 6.84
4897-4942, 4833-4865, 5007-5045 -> 9.0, 7.39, 7.02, 10.9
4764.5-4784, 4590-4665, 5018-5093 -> 1.8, 7.91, 7.39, 8.64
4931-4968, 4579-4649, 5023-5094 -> 7.2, 7.96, 6.89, 8.76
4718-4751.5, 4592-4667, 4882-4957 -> 0.4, 7.9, 7.48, 7.01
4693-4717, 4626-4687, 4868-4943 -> 0.4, 7.84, 7.56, 7.07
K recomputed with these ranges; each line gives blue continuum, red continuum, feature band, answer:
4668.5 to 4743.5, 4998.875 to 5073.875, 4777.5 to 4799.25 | 0.067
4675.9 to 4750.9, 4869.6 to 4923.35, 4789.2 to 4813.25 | -0.003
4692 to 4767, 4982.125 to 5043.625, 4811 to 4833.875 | 0.099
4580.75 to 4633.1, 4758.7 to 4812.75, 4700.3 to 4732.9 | 0.005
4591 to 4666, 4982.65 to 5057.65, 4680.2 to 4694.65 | 0.053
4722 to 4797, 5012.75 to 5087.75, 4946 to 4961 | 0.188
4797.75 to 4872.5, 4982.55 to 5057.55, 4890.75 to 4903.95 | 0.109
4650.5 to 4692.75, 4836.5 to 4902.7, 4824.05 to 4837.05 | -0.023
